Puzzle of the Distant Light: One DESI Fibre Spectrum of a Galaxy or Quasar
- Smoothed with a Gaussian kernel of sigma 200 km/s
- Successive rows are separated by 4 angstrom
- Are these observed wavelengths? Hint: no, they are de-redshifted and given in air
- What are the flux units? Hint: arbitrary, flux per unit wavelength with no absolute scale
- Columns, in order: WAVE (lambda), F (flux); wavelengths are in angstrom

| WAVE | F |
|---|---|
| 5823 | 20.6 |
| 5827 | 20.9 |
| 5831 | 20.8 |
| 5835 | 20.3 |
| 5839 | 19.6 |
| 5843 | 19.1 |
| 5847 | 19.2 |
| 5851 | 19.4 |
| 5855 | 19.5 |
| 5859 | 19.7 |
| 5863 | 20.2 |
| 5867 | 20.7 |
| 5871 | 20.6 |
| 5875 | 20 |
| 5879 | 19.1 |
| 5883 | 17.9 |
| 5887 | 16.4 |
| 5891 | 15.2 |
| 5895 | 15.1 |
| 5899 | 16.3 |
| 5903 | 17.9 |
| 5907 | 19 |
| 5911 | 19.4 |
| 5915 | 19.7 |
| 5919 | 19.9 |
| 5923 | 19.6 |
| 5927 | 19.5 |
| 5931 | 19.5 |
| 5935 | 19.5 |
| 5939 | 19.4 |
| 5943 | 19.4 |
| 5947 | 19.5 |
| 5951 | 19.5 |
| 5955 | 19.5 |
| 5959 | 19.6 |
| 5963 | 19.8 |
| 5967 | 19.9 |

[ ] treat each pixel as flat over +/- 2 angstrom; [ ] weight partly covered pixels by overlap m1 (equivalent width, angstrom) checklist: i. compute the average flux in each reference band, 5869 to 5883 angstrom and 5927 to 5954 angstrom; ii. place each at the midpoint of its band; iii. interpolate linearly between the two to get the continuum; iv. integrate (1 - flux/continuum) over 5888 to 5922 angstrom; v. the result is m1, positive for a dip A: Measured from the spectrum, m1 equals 3.0 angstrom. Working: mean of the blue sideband 19.6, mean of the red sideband 19.5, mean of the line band 17.8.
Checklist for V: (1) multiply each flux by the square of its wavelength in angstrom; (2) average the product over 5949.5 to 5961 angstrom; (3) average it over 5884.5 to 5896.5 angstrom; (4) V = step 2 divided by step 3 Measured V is 1.27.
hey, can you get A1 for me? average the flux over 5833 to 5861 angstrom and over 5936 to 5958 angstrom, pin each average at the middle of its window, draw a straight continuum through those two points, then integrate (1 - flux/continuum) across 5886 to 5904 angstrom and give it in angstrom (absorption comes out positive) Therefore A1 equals 3.2 angstrom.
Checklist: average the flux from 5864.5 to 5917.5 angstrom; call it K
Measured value 18.3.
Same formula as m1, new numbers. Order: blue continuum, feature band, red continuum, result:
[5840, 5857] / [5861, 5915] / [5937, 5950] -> 2.85 angstrom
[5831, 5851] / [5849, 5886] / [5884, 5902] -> -3.78 angstrom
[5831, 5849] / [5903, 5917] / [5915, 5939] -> 0.32 angstrom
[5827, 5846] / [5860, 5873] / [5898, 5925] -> -0.57 angstrom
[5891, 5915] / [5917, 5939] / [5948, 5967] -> -1.30 angstrom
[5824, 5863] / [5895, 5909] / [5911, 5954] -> 1.64 angstrom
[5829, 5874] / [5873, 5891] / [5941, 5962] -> 1.63 angstrom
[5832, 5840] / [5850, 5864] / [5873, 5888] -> -0.26 angstrom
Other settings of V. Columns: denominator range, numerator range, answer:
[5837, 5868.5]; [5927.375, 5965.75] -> 1.03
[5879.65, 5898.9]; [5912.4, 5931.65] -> 1.21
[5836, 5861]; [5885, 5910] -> 0.88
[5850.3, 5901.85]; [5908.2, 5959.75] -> 1.08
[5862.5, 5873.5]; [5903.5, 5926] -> 0.96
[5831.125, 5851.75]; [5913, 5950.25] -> 1.03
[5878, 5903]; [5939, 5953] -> 1.19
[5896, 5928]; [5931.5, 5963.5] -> 1.05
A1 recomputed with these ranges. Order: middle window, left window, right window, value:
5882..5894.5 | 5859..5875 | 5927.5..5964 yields 2.42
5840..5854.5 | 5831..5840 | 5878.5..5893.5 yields 0.09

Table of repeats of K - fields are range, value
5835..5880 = 19.8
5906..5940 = 19.5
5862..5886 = 19.6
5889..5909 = 16.7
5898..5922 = 18.8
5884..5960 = 18.6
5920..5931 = 19.6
